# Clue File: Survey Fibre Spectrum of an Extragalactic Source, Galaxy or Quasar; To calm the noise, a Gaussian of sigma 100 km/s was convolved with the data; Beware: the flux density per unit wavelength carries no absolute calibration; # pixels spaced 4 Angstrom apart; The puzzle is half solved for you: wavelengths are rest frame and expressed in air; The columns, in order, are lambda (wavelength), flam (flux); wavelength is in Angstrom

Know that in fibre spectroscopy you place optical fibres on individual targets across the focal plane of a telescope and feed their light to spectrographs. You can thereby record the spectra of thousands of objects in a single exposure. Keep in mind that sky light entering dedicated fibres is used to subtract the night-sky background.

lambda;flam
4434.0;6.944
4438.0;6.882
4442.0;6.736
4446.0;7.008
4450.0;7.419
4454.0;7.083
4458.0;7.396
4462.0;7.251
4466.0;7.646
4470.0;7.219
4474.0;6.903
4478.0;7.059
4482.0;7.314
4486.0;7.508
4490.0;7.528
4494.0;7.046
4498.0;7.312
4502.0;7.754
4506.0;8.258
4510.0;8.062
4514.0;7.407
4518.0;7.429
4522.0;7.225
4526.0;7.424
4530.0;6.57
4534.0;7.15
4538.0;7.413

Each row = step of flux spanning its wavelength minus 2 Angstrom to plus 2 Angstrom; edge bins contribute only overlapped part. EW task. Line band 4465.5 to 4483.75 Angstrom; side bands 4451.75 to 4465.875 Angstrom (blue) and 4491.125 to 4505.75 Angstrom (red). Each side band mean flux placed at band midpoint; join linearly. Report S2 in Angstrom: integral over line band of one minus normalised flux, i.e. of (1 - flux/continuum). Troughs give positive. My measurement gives 0.4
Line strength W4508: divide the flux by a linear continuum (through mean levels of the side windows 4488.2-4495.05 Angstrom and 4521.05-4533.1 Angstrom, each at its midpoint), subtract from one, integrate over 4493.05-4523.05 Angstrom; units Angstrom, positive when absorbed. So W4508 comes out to -1.63 Angstrom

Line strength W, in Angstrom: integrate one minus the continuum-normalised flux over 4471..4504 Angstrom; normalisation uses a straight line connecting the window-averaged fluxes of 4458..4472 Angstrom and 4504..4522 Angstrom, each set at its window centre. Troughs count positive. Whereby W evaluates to 1.1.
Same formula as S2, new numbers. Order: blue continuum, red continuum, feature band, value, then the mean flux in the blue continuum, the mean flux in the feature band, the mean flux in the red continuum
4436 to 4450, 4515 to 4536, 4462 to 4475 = -0.5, 6.95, 7.28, 7.17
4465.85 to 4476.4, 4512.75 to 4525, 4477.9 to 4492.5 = -0.3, 7.18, 7.38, 7.36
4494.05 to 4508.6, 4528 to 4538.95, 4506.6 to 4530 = -0.4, 7.69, 7.47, 7.01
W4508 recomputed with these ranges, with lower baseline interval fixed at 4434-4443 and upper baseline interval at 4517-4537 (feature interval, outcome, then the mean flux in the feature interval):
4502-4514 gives -1.48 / 7.97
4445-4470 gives -1.41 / 7.31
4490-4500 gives -0.29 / 7.25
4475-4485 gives -0.28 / 7.19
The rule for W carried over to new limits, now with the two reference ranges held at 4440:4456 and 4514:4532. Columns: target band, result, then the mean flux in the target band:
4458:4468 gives -0.5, 7.44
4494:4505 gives -0.6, 7.51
